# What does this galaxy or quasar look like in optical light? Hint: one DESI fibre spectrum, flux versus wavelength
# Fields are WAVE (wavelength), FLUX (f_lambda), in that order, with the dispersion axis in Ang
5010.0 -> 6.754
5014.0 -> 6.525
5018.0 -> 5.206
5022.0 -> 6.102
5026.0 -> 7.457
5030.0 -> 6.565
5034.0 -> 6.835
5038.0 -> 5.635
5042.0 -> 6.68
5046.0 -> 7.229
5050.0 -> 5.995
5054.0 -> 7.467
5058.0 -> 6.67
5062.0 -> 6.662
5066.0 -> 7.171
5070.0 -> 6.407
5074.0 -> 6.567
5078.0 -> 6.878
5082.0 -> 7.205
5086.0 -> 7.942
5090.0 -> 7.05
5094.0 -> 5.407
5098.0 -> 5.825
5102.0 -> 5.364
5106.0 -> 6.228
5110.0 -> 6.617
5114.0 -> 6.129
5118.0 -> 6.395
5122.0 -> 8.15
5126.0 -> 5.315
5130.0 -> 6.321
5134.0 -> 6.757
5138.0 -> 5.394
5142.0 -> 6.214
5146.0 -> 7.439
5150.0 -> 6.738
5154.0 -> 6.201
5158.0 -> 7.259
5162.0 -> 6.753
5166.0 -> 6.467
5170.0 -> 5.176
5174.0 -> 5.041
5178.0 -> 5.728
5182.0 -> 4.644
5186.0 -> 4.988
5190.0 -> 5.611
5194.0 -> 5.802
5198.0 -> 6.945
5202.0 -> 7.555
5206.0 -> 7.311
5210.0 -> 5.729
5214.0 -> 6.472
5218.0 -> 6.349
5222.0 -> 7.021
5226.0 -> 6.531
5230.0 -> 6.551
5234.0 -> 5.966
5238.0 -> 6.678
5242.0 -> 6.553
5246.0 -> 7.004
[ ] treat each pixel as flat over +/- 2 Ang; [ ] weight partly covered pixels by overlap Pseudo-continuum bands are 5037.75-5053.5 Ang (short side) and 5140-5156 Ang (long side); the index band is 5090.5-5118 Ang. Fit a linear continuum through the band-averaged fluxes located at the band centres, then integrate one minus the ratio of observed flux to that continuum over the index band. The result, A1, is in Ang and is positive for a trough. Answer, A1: 2.46 Ang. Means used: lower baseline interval 6.57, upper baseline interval 6.65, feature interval 6.02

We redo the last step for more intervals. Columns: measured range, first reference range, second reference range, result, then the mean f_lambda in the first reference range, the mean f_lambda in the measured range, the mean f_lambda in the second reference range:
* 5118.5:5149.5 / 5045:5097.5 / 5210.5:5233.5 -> 0.7 Ang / 6.78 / 6.52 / 6.49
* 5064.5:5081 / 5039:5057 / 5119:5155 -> -0.2 Ang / 6.77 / 6.77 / 6.51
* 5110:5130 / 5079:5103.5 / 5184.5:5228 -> 0.0 Ang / 6.5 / 6.49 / 6.41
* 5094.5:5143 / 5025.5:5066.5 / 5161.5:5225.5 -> 1.6 Ang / 6.72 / 6.2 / 6.09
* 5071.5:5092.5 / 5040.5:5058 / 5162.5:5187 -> -2.0 Ang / 6.83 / 7.07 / 5.44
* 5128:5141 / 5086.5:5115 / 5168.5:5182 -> -0.9 Ang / 6.18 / 6.16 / 5.22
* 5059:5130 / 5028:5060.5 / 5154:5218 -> -1.0 Ang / 6.63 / 6.54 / 6.11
